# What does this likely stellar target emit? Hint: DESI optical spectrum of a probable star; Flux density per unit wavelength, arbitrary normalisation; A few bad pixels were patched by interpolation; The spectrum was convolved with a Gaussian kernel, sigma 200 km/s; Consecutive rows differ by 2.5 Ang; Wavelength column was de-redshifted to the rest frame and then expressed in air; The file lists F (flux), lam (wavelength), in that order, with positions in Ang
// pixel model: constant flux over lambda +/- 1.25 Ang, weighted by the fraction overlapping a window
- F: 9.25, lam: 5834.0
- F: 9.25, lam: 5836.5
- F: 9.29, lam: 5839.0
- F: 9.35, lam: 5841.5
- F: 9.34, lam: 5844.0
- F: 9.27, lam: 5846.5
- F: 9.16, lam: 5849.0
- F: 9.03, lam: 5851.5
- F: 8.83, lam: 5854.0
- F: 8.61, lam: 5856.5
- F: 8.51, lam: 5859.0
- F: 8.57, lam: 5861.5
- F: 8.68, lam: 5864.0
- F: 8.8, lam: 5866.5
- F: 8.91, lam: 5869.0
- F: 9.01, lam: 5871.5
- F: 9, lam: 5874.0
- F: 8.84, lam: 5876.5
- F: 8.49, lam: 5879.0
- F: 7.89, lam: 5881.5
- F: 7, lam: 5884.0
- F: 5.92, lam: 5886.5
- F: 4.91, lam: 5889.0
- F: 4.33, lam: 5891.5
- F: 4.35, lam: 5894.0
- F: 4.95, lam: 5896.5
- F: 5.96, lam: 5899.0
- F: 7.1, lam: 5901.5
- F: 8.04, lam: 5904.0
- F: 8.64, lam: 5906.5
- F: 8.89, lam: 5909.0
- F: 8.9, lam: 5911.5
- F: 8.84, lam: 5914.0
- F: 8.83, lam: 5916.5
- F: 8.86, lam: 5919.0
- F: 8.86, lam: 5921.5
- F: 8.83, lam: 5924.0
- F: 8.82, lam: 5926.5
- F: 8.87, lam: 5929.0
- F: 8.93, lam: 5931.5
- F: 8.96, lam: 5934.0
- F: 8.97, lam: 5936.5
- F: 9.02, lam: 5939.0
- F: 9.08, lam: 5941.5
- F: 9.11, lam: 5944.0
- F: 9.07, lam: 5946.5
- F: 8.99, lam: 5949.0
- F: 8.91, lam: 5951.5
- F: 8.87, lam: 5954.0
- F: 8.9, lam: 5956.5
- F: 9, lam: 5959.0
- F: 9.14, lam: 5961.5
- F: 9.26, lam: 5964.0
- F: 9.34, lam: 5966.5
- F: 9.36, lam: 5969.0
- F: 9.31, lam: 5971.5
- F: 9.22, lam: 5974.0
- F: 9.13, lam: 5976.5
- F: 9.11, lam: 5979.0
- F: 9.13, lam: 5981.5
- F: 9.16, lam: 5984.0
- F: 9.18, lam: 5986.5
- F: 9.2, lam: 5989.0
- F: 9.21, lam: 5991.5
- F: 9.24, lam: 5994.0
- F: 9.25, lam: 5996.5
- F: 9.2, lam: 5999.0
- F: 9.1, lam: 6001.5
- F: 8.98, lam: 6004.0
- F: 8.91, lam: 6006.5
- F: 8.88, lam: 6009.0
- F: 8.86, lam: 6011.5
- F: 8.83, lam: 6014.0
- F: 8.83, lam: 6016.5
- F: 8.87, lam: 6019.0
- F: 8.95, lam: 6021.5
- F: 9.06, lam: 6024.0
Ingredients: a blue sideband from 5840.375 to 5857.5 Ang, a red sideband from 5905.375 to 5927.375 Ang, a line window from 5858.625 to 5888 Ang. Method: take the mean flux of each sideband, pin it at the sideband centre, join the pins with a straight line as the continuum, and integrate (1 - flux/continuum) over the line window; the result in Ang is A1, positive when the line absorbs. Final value 2.4 Ang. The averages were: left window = 9.09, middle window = 8.27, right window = 8.83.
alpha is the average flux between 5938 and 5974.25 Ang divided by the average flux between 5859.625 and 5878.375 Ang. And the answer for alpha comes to 1.0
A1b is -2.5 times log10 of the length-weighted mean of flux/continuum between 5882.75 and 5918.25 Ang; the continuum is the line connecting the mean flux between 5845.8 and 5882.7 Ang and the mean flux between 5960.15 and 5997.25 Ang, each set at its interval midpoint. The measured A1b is 0.273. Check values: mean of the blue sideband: 8.77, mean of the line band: 6.93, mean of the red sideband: 9.21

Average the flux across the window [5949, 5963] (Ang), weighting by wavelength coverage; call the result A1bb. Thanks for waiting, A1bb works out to 8.97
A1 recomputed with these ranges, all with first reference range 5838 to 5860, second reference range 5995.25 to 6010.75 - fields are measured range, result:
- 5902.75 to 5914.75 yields 0.52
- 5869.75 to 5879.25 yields 0.18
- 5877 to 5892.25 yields 4.11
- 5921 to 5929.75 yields 0.20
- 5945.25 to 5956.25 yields 0.11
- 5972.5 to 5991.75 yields -0.26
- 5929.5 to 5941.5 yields 0.10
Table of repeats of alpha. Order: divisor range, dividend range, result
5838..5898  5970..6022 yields 1.14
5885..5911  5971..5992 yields 1.44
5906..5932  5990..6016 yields 1.02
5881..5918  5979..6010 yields 1.31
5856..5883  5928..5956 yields 1.04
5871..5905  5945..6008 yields 1.34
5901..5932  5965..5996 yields 1.06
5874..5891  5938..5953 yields 1.26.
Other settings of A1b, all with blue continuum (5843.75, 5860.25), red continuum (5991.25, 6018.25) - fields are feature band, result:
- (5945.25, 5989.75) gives -0.02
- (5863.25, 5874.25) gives 0.01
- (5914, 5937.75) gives 0.01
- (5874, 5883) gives 0.06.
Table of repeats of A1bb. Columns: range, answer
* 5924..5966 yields 9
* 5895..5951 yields 8.47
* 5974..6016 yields 9.09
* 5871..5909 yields 6.99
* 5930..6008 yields 9.1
